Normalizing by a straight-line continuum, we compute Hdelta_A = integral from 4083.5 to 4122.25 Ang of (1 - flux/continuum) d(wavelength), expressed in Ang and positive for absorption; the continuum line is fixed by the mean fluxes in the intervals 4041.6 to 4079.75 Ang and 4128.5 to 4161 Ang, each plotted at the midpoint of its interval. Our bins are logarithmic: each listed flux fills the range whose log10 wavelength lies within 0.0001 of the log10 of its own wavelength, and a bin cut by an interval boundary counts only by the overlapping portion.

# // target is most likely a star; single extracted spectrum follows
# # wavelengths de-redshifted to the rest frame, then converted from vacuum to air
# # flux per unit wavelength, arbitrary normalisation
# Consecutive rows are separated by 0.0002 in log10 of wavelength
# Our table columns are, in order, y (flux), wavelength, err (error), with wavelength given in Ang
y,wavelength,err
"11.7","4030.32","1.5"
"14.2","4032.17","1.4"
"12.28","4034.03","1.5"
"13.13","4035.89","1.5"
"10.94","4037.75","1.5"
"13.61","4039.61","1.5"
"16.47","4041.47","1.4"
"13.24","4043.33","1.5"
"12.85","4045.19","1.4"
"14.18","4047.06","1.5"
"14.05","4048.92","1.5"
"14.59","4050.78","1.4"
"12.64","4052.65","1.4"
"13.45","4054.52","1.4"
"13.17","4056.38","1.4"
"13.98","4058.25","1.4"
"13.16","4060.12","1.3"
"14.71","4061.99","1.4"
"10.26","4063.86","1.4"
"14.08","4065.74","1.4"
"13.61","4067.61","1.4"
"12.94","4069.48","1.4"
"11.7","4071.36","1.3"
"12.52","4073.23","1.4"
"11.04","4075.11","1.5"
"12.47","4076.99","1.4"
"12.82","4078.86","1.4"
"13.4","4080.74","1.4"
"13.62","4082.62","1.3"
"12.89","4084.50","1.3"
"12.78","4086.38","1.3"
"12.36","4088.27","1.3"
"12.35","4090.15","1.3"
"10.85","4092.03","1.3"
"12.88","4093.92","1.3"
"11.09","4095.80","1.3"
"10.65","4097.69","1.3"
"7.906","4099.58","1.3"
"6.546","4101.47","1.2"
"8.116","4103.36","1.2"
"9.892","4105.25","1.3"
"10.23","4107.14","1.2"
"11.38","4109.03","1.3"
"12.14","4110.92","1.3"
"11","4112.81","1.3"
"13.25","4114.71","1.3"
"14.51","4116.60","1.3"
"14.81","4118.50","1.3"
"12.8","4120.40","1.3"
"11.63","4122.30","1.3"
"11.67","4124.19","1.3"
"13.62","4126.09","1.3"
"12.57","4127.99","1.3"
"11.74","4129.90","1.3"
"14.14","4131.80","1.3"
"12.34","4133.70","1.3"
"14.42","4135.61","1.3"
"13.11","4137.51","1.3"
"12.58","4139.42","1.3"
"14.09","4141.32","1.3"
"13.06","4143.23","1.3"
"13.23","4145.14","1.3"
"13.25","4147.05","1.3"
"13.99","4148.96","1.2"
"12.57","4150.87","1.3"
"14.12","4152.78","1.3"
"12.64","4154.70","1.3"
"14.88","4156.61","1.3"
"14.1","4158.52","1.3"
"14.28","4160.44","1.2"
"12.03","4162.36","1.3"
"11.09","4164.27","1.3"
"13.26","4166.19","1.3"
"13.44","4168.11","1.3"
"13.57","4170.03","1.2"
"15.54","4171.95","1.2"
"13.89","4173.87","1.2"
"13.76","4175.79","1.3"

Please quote 5.4 Ang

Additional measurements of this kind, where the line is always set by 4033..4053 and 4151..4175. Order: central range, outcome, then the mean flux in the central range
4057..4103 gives 4.89 Ang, 12.1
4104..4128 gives 2.33 Ang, 12.2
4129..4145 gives 0.40 Ang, 13.2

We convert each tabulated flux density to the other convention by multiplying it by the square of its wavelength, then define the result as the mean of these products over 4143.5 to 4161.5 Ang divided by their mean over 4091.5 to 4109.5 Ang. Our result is 1.4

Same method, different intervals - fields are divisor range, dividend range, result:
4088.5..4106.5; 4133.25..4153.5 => 1.35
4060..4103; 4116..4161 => 1.15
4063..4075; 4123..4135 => 1.05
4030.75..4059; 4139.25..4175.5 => 1.06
